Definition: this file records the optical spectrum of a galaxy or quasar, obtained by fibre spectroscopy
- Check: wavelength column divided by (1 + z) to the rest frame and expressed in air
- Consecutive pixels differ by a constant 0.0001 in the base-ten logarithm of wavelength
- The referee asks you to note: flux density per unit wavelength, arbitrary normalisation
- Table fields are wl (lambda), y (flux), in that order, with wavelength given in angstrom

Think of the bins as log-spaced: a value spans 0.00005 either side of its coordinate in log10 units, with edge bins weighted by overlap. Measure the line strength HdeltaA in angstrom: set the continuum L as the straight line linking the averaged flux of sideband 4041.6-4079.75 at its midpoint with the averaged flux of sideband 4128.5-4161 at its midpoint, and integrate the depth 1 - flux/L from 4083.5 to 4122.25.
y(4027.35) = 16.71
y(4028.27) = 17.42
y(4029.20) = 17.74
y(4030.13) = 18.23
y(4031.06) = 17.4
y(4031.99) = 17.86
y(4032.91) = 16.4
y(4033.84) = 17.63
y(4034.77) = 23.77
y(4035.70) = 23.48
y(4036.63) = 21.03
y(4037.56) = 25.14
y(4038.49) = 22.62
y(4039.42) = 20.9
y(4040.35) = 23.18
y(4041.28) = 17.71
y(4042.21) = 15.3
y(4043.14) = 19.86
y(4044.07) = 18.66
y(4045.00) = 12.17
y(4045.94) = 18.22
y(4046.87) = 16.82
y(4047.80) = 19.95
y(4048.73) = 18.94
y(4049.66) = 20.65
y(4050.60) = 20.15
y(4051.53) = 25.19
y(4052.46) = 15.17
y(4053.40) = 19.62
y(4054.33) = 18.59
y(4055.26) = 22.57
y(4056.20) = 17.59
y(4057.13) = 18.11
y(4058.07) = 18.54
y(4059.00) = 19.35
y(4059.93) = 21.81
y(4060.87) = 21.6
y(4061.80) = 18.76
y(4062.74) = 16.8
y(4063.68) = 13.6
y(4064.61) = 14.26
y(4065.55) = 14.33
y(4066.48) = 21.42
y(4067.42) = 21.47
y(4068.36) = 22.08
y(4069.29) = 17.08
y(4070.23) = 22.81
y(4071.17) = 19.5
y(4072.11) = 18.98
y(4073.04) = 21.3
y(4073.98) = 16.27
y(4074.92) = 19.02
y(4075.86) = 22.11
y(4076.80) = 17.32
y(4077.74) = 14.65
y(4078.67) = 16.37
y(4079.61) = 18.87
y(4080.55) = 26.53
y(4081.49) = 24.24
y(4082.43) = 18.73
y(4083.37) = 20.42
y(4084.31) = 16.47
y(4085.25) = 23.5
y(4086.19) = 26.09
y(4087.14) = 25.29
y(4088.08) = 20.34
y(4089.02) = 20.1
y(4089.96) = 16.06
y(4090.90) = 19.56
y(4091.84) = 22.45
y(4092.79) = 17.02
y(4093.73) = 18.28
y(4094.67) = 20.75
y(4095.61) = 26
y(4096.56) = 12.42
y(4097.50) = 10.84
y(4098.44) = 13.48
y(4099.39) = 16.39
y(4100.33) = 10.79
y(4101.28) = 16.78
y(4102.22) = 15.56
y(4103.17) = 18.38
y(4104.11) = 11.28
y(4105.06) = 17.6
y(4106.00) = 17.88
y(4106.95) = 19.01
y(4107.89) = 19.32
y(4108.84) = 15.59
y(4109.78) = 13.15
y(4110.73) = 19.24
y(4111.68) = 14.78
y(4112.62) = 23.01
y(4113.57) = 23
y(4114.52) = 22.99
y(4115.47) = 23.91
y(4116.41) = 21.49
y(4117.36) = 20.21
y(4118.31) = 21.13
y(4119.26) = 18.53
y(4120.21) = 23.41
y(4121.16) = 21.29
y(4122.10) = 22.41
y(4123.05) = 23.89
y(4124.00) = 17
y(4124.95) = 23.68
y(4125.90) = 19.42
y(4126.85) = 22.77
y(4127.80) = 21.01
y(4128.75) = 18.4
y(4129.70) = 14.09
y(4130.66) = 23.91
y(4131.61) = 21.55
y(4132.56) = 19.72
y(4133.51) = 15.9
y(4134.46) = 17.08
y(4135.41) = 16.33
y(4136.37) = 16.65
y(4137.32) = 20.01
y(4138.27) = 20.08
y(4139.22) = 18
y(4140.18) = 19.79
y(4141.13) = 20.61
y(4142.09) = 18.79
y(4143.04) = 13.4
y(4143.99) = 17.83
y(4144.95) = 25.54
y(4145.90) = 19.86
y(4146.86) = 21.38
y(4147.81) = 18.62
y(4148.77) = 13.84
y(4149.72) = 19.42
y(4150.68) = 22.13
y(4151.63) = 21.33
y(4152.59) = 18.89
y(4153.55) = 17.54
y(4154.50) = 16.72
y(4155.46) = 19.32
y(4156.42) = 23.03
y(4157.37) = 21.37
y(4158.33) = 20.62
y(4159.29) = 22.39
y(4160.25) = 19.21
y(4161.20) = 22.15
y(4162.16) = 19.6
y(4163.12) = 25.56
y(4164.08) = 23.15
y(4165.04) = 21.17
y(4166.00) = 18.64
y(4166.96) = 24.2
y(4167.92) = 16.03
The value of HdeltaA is 0.1 angstrom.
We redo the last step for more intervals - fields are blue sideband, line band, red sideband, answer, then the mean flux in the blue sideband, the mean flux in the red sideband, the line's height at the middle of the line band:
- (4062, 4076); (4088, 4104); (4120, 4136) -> 1.76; 18.6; 20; 19.3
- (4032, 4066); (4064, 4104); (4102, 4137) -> 0.84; 19.1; 19.3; 19.2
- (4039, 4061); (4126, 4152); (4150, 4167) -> 1.71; 19.2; 20.8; 20.5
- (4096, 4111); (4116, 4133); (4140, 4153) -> -3.33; 15.5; 19.4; 17.4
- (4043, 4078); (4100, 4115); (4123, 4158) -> 1.33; 18.8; 19.4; 19.2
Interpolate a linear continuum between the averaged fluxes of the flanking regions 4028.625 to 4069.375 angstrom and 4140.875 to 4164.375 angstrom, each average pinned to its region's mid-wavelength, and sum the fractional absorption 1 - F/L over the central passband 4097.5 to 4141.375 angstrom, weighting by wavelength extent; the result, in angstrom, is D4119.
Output 2.1 angstrom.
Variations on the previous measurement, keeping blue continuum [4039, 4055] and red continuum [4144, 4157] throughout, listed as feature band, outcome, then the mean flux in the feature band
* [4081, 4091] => -0.9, 21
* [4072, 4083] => -0.2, 19.6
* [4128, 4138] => 0.6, 18.5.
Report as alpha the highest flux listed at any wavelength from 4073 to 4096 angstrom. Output 26.53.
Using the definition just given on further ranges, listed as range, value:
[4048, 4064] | 25.19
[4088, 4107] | 26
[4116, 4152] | 25.54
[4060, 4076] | 22.81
